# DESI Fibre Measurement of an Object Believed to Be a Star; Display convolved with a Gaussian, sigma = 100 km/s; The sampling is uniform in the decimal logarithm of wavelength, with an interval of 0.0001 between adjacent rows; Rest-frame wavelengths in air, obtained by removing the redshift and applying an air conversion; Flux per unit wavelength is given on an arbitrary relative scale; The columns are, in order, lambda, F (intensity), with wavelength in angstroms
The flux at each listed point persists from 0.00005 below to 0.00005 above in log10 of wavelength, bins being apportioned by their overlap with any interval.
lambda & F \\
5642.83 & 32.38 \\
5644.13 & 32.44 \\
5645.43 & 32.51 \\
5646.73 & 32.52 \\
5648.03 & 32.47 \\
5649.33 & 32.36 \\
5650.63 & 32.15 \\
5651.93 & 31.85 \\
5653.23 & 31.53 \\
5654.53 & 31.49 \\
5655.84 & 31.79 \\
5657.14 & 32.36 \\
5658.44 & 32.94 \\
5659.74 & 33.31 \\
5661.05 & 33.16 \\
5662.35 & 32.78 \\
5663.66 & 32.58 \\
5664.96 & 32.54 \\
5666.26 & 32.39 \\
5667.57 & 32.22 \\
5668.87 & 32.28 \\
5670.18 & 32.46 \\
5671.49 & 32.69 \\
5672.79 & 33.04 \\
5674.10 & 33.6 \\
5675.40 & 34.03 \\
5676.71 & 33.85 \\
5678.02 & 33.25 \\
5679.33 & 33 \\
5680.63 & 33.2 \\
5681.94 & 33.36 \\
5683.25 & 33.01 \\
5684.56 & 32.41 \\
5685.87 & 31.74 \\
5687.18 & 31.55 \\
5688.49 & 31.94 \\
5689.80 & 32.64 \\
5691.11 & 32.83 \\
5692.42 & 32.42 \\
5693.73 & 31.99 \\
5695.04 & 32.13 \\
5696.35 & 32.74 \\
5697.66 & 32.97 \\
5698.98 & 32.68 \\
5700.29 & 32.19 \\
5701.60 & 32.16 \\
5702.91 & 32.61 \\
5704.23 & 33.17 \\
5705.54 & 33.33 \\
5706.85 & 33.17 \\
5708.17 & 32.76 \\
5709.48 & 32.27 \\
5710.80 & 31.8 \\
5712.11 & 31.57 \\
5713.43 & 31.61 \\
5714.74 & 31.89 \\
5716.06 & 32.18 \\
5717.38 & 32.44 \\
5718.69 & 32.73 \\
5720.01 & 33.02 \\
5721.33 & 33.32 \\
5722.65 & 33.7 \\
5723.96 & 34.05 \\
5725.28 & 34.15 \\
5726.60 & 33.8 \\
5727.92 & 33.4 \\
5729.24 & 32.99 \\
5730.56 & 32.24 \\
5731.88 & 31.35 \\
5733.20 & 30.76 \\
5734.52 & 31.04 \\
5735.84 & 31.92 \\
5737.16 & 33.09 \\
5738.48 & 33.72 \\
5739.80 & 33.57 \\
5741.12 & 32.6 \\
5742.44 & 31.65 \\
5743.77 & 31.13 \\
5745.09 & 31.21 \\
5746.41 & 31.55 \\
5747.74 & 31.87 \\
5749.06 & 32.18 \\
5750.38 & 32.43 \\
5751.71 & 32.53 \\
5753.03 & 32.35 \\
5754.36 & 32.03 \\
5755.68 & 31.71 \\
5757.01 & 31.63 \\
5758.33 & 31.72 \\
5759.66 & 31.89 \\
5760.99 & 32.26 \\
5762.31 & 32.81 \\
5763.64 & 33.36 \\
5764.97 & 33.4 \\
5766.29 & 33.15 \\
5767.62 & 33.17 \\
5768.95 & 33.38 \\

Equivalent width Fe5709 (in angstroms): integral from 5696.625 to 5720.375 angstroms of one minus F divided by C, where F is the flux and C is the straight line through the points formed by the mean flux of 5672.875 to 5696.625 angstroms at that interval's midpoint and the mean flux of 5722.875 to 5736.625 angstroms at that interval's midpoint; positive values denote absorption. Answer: 0.16 angstroms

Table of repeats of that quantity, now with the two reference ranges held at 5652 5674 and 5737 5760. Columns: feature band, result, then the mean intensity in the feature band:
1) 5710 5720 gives 0.1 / 32.1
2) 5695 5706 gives -0.1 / 32.7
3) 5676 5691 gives -0.2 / 32.7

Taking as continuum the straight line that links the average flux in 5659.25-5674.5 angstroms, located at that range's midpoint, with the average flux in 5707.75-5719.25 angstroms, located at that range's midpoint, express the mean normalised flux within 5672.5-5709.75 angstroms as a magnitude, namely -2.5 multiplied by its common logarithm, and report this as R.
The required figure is -0.012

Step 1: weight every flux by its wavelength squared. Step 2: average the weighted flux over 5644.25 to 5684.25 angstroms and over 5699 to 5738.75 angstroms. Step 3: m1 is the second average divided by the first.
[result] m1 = 1.02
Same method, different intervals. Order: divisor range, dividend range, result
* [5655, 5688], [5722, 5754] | 1.01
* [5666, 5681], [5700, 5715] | 0.99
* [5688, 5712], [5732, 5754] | 1.00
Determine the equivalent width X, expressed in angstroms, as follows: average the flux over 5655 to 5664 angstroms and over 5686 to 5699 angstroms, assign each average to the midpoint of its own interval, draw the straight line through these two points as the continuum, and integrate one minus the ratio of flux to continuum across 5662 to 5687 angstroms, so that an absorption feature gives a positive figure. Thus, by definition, -0.3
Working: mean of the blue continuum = 32.7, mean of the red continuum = 32.3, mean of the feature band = 32.8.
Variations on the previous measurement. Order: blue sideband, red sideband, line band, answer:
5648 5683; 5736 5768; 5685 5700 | 0.12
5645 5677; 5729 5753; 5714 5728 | -0.40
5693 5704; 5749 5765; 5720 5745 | -0.24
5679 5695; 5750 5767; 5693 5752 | -0.06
